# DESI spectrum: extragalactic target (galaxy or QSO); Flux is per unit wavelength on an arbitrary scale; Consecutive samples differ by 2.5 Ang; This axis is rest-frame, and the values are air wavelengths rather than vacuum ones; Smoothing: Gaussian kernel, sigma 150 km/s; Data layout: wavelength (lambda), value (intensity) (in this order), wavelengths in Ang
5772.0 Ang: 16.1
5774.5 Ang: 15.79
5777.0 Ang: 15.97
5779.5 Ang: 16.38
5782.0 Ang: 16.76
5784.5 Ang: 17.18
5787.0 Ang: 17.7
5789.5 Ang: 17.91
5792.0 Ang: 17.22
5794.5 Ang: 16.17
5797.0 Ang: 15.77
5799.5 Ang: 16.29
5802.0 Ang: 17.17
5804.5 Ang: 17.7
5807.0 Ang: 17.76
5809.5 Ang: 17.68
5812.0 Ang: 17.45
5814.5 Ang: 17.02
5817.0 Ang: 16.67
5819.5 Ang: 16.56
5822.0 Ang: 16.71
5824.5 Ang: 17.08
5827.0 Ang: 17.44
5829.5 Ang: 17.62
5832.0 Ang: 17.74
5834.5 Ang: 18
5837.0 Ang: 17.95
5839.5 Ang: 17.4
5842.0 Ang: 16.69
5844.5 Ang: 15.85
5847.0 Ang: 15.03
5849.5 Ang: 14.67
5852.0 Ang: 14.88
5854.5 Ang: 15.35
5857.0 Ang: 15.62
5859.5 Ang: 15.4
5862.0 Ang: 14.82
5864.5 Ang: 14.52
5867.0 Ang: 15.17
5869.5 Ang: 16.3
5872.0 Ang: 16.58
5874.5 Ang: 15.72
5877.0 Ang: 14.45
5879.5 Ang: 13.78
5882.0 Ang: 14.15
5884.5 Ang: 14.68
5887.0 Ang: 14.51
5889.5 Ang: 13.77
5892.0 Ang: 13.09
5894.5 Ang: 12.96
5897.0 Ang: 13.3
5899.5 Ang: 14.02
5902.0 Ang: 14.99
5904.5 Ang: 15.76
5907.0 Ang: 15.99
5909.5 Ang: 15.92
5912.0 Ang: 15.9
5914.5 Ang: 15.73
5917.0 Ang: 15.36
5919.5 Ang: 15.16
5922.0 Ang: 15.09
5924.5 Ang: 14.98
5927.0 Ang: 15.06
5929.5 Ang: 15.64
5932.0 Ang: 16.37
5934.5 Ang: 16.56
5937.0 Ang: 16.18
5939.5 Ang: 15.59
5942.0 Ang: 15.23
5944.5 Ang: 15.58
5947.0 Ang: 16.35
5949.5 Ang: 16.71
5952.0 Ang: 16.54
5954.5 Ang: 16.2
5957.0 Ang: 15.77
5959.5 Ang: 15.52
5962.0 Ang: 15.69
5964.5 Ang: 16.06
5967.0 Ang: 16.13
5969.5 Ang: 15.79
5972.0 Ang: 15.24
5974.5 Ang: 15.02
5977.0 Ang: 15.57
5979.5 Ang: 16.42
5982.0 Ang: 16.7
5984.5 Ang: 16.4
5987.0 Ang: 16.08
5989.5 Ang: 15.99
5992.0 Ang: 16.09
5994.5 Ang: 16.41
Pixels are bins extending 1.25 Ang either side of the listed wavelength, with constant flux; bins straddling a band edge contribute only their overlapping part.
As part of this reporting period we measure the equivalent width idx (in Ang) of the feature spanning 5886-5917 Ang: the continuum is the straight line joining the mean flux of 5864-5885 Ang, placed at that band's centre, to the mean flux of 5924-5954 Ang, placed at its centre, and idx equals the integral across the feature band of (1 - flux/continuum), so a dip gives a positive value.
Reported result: 1.50 Ang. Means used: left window 15.1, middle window 14.7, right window 15.9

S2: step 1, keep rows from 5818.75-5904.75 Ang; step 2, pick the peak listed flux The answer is 18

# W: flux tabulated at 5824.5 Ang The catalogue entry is 17.08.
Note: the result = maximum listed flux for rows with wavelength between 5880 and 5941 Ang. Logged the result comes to 16.56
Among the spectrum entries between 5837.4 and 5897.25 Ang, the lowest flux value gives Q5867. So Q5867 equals 12.96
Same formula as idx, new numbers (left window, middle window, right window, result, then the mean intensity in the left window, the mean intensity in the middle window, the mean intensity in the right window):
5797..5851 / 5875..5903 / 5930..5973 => 4.15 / 16.9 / 14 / 16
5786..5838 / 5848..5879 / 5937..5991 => 2.83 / 17.2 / 15.3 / 15.9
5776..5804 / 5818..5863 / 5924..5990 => 0.41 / 16.8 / 16.4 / 15.9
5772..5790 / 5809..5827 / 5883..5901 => -1.47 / 16.7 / 17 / 13.8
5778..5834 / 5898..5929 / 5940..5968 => 1.82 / 17.1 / 15.3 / 16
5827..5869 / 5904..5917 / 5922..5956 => 0.11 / 16.1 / 15.8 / 15.9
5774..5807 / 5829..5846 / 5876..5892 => -1.97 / 16.8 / 17.3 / 14.1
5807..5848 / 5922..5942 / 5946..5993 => 0.74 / 17.1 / 15.7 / 16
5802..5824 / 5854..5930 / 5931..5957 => 7.29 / 17.2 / 14.9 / 16.1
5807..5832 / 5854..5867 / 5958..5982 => 1.30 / 17.2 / 15.1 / 15.8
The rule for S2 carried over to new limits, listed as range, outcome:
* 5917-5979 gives 16.71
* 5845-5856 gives 15.35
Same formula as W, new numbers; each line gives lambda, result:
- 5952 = 16.54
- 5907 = 15.99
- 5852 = 14.88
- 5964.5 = 16.06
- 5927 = 15.06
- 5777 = 15.97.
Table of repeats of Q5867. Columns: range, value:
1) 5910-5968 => 14.98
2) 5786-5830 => 15.77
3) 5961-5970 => 15.69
